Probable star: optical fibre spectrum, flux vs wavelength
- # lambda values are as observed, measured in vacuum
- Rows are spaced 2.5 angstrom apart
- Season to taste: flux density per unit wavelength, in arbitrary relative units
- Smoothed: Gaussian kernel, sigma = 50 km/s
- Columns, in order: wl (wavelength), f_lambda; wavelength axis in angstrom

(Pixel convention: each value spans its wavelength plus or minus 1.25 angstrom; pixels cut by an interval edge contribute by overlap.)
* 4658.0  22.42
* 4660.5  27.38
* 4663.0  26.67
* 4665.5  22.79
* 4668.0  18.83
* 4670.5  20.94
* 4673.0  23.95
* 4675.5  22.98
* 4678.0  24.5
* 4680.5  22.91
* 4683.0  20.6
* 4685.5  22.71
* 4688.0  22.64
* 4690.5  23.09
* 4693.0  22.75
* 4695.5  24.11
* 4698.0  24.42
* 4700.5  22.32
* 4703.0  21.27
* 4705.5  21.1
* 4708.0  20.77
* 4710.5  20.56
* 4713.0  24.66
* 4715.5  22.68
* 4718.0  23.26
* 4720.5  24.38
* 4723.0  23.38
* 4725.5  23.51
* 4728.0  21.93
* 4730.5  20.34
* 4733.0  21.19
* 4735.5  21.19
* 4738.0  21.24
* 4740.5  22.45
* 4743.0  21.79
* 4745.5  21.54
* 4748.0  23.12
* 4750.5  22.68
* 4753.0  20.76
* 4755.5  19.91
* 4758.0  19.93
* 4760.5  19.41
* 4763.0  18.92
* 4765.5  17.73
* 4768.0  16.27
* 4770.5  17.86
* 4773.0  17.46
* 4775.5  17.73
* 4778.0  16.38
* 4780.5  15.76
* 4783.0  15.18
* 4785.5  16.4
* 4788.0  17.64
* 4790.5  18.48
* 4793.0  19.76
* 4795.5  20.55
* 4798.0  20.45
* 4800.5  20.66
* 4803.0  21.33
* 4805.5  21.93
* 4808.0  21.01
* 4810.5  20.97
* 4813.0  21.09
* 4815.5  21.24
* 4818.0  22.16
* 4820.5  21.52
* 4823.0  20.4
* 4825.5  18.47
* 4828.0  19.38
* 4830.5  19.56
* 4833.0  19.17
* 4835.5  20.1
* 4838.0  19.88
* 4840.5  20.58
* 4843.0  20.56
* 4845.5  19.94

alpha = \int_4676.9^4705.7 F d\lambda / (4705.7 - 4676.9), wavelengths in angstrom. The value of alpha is 22.8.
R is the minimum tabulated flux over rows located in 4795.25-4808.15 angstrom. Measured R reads 20.45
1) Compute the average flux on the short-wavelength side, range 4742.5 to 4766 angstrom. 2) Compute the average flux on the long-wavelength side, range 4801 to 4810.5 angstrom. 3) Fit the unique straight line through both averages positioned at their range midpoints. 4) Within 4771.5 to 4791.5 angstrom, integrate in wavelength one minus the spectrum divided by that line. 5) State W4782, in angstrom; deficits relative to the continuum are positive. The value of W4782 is 3.9 angstrom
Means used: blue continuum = 20.6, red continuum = 21.3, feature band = 16.9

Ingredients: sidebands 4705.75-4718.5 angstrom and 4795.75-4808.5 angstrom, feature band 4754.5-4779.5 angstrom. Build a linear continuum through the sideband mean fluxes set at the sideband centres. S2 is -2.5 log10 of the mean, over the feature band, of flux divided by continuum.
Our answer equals 0.19 mag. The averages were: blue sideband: 22.2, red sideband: 21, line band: 18.1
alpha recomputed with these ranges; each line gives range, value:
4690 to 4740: 22.4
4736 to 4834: 19.7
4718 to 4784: 20.2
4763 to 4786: 16.9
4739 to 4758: 21.6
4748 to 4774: 19.3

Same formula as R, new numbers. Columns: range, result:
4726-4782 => 15.76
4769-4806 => 15.18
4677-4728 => 20.56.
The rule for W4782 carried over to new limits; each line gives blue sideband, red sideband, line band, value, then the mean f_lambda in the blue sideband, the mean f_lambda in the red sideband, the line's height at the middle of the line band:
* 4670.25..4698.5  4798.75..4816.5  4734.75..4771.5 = 2.8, 23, 21.2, 22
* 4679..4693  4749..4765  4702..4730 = -1.3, 22.5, 20.2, 21.5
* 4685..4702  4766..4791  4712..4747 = -3.2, 23.1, 16.9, 20.5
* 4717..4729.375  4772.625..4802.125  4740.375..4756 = -0.4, 23.3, 18.1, 21.3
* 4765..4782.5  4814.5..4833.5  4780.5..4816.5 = -2.0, 16.9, 20.3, 18.6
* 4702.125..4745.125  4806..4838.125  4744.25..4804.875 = 6.3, 22.1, 20.4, 21.2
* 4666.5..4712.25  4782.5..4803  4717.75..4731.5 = -1.1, 22.3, 18.9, 21.1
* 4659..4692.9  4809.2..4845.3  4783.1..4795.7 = 1.8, 23.1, 20.4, 21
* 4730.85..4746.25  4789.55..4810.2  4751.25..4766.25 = 1.1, 21.5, 20.6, 21.2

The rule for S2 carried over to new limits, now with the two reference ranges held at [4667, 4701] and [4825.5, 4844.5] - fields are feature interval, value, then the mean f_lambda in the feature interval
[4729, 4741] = 0.024 mag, 21.2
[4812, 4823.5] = -0.064 mag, 21.3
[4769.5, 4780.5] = 0.216 mag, 17.2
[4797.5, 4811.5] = -0.038 mag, 21.1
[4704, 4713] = 0.042 mag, 21.4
